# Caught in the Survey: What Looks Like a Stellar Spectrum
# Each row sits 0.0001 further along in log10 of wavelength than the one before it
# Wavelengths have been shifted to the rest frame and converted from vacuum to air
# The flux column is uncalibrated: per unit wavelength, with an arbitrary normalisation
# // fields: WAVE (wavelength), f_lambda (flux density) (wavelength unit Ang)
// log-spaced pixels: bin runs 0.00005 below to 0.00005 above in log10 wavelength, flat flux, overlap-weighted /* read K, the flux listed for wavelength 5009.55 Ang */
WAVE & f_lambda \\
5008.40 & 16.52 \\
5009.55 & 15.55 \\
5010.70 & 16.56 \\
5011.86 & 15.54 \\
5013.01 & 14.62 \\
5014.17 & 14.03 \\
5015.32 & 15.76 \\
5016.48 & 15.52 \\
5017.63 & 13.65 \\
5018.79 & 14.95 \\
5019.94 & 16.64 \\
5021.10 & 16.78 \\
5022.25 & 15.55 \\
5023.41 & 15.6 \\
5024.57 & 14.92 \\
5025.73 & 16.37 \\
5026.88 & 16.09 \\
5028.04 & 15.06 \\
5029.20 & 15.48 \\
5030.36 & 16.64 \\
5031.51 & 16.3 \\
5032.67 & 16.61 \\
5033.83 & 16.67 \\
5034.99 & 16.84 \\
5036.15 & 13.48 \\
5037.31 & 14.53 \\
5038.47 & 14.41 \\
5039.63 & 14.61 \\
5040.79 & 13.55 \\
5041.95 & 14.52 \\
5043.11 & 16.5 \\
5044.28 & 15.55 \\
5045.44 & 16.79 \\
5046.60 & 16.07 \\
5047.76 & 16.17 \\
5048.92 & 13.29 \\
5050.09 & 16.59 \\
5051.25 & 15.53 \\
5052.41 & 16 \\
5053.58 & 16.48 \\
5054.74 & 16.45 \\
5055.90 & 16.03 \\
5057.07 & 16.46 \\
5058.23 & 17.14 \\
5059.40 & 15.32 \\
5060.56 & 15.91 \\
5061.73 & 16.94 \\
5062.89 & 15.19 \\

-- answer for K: 15.55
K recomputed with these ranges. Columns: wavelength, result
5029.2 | 15.48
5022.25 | 15.55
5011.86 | 15.54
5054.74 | 16.45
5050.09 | 16.59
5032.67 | 16.61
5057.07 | 16.46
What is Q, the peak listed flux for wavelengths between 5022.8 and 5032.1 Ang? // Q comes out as 16.64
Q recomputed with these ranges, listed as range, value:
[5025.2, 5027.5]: 16.37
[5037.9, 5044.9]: 16.5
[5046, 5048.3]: 16.17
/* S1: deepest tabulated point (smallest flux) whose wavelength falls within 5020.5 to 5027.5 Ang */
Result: 14.92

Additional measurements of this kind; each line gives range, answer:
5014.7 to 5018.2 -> 13.65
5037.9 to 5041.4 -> 13.55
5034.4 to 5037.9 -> 13.48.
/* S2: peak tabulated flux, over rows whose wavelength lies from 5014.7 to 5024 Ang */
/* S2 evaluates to 16.78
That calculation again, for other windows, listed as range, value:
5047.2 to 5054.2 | 16.59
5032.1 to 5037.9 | 16.84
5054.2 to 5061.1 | 17.14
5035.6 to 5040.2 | 14.61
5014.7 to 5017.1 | 15.76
